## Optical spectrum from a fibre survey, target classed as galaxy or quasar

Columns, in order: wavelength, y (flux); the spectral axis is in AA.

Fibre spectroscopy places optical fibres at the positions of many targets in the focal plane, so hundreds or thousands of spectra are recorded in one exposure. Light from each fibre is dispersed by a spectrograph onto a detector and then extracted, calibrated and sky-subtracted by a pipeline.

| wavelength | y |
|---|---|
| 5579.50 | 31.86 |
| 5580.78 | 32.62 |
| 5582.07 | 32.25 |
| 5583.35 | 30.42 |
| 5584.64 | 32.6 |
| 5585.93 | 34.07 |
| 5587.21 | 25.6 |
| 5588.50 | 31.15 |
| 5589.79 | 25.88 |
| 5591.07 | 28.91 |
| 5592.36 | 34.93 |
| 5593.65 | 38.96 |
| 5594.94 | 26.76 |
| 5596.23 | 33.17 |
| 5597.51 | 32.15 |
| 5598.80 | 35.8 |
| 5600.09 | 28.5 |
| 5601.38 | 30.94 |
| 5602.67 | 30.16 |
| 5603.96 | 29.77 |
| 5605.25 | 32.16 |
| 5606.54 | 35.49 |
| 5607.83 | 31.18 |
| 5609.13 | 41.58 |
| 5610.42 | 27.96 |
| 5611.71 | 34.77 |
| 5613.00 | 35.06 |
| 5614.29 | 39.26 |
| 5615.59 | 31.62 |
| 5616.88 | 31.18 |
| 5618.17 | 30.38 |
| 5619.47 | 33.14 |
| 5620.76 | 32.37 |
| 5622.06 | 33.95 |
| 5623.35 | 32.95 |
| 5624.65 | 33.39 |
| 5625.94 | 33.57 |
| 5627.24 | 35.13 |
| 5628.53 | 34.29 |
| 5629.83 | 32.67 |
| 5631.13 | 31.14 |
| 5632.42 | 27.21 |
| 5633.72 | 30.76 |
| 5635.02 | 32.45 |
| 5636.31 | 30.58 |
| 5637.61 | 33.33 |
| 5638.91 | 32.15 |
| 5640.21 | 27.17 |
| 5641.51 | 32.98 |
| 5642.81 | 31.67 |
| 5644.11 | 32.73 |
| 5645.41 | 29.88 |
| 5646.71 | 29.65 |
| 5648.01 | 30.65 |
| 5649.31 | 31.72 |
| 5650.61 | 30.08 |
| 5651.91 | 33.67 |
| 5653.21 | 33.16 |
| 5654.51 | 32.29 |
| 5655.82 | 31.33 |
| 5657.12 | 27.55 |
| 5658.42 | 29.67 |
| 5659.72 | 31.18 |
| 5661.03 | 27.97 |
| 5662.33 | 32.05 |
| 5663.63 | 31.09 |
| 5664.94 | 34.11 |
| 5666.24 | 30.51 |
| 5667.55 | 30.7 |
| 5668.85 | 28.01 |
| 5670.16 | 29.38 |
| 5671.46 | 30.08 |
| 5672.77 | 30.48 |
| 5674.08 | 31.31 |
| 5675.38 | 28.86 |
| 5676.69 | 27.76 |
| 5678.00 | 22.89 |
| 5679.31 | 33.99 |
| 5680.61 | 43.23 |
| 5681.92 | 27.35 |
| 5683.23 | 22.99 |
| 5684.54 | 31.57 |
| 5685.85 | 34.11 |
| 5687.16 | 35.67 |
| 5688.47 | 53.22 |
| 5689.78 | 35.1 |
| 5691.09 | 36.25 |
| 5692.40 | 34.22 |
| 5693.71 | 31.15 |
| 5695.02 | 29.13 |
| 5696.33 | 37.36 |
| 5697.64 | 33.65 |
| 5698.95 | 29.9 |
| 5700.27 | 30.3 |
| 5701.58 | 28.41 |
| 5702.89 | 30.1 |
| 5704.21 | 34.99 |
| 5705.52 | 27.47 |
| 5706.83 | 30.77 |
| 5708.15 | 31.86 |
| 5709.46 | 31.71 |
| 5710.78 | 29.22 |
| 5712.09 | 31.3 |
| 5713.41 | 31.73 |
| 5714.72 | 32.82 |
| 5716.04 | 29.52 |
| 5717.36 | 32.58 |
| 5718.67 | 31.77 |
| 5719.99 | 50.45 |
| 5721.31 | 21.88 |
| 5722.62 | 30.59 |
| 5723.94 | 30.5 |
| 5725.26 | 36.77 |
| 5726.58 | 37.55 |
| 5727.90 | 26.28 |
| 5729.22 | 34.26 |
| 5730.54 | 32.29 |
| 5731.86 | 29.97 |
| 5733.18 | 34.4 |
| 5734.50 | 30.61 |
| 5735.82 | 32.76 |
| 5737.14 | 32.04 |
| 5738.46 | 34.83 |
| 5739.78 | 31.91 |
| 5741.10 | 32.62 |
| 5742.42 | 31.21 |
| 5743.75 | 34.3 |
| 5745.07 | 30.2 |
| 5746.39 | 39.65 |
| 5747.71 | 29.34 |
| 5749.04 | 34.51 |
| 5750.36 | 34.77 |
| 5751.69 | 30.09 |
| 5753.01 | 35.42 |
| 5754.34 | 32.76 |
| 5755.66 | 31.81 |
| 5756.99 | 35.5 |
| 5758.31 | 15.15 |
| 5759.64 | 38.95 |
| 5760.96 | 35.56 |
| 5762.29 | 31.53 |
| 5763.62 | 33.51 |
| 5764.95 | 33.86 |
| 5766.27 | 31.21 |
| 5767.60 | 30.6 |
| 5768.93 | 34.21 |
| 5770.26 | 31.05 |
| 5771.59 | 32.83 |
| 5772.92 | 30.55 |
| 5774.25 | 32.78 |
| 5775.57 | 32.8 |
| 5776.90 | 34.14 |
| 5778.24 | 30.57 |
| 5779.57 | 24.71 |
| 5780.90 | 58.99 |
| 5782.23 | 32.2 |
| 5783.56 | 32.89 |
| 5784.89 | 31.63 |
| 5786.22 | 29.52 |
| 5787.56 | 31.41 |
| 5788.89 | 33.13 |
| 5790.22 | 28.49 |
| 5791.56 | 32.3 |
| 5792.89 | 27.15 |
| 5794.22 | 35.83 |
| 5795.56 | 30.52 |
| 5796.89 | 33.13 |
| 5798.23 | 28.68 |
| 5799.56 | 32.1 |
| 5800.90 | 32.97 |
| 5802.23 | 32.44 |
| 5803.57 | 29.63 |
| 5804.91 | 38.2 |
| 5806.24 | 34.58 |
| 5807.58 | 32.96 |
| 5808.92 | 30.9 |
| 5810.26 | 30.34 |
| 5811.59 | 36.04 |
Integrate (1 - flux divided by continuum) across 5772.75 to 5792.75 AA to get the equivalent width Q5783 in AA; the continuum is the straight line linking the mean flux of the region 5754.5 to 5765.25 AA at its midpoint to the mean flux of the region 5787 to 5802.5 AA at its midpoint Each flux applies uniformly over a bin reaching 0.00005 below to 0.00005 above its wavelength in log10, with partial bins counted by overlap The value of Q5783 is -0.83 AA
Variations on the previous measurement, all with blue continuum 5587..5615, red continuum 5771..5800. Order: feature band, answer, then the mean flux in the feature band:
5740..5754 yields -0.3 AA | 33.2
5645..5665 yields 0.9 AA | 30.9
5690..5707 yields 0.3 AA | 31.9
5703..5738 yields 0.4 AA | 32.1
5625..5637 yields 0.1 AA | 32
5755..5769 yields 0.3 AA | 31.9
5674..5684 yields 0.8 AA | 29.7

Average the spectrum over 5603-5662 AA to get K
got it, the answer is 32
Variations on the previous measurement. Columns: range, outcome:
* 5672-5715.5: 32.1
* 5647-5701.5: 31.8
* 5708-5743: 32.4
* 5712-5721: 34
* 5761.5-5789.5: 33.1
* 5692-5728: 32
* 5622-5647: 31.9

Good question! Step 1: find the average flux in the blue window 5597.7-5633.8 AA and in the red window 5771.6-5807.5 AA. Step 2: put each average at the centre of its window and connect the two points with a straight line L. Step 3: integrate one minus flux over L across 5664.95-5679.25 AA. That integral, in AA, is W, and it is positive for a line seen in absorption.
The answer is 1.4 AA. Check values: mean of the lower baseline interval 32.7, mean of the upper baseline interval 32.8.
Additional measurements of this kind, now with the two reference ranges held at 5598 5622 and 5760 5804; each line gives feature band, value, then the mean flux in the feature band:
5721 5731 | 0.33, 31.6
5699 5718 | 1.06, 30.9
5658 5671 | 0.91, 30.5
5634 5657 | 0.99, 31.4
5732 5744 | 0.03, 32.6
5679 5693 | -1.09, 35.3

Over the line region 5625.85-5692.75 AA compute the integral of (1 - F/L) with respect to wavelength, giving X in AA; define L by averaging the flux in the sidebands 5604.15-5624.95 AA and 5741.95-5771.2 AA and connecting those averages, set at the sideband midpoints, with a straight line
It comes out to 2.8 AA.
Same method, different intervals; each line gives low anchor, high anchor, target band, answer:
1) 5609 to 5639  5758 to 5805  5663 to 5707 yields 1.0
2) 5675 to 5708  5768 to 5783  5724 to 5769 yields 1.1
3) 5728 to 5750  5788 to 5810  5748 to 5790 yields -0.6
